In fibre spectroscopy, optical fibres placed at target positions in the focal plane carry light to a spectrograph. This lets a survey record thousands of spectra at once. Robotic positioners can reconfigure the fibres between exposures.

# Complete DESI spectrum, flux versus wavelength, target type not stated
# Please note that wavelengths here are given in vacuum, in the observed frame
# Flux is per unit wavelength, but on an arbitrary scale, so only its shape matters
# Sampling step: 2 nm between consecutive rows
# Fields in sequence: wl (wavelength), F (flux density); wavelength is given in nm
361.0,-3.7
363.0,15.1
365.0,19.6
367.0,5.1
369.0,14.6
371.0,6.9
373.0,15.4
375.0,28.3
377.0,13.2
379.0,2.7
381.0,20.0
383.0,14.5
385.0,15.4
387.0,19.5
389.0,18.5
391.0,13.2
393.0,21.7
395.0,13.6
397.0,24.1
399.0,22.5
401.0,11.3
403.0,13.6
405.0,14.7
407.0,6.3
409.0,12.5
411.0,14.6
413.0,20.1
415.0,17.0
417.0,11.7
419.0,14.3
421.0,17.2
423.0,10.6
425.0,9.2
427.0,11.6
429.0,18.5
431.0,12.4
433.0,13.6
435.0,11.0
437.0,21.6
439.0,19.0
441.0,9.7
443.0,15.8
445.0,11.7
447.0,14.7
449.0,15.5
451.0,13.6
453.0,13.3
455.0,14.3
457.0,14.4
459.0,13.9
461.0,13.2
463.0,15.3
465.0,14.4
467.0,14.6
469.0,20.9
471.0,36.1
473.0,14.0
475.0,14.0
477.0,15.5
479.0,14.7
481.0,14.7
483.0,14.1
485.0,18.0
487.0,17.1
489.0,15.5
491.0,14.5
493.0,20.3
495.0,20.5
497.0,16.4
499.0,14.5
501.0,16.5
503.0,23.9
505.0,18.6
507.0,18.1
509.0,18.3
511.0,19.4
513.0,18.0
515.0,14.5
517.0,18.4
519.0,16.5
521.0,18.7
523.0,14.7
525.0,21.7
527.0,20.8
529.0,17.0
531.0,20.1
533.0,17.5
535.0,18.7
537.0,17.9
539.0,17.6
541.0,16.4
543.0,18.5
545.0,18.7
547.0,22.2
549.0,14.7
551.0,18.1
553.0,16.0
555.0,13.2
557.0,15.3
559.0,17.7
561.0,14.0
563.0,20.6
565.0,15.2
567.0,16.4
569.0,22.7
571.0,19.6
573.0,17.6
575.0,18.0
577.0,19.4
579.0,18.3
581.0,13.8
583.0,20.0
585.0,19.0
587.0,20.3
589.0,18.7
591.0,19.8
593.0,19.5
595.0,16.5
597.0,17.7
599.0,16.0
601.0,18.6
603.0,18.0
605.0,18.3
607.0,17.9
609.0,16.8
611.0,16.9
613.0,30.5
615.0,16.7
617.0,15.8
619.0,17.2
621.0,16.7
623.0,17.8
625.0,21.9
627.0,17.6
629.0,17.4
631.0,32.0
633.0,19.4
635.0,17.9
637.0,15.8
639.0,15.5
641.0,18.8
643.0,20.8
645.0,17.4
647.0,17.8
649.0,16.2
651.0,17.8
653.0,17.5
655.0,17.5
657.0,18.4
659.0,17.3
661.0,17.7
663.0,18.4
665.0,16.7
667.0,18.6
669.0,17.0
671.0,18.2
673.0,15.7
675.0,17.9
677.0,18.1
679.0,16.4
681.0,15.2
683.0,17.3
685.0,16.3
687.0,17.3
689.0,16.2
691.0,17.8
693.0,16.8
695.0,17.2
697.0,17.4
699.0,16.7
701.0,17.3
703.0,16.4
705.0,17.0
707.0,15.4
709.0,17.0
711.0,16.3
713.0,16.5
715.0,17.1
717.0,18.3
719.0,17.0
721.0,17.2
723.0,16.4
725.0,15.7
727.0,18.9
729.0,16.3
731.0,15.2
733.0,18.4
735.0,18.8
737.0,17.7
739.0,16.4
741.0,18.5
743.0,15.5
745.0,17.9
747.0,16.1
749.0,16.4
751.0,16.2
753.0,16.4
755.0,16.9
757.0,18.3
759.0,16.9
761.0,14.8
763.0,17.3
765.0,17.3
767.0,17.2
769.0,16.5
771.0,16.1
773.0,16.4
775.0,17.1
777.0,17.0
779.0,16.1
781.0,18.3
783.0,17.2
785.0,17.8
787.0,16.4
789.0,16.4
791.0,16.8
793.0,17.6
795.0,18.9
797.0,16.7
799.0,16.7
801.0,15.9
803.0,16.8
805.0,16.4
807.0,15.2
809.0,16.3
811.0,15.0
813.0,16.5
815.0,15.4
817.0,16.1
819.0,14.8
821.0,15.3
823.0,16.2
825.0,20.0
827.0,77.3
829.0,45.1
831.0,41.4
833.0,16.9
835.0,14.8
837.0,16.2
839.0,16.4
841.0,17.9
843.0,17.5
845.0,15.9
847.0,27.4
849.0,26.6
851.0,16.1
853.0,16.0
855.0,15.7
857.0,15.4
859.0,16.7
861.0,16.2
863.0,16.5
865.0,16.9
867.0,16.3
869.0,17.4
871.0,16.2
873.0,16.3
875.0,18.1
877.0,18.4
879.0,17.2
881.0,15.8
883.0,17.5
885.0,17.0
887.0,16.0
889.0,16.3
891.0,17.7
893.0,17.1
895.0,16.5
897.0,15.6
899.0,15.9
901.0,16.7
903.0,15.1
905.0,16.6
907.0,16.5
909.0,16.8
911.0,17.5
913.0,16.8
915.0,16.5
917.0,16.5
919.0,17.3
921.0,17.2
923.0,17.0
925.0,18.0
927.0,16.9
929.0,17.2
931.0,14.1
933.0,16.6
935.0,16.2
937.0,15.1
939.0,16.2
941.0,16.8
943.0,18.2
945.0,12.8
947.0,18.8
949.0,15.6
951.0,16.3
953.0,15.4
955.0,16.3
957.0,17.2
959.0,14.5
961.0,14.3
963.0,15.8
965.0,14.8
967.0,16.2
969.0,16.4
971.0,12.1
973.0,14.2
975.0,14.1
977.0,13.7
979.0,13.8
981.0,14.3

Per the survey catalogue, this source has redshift 0.261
